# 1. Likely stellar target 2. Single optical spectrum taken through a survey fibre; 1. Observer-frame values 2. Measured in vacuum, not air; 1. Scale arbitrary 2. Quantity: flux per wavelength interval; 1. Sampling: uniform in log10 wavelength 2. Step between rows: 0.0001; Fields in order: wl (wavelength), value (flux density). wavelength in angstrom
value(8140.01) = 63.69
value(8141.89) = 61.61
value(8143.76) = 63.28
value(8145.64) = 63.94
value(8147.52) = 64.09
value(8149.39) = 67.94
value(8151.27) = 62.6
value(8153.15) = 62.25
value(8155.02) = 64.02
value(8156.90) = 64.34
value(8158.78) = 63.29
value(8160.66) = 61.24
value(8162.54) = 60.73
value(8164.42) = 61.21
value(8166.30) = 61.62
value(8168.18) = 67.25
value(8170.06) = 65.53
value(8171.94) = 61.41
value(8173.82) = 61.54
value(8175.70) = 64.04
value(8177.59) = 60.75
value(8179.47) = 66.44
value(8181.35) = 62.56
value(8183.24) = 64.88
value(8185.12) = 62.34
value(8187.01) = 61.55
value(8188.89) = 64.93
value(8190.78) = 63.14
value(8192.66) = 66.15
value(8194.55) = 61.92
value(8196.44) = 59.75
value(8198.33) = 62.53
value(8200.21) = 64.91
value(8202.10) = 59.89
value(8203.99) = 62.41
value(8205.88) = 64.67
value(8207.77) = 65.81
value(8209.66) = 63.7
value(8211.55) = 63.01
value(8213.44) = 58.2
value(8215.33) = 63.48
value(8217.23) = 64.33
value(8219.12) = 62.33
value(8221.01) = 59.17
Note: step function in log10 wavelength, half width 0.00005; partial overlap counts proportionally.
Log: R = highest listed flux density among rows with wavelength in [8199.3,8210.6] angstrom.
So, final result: 65.81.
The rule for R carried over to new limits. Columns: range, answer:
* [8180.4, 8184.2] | 64.88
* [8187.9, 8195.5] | 66.15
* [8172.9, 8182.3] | 66.44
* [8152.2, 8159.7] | 64.34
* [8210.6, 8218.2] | 64.33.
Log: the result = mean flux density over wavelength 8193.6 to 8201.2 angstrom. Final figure 62.2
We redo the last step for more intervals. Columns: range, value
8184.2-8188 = 62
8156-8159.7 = 63.8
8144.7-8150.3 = 65.3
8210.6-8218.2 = 62.2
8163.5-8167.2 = 61.4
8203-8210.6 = 64.1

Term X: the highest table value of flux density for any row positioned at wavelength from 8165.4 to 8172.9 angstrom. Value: 67.25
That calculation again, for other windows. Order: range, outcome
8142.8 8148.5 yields 64.09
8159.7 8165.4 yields 61.24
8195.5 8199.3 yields 62.53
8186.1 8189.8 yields 64.93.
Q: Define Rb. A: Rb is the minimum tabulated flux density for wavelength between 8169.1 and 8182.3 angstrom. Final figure 60.75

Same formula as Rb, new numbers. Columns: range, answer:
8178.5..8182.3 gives 62.56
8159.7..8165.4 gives 60.73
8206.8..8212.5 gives 63.01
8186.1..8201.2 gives 59.75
